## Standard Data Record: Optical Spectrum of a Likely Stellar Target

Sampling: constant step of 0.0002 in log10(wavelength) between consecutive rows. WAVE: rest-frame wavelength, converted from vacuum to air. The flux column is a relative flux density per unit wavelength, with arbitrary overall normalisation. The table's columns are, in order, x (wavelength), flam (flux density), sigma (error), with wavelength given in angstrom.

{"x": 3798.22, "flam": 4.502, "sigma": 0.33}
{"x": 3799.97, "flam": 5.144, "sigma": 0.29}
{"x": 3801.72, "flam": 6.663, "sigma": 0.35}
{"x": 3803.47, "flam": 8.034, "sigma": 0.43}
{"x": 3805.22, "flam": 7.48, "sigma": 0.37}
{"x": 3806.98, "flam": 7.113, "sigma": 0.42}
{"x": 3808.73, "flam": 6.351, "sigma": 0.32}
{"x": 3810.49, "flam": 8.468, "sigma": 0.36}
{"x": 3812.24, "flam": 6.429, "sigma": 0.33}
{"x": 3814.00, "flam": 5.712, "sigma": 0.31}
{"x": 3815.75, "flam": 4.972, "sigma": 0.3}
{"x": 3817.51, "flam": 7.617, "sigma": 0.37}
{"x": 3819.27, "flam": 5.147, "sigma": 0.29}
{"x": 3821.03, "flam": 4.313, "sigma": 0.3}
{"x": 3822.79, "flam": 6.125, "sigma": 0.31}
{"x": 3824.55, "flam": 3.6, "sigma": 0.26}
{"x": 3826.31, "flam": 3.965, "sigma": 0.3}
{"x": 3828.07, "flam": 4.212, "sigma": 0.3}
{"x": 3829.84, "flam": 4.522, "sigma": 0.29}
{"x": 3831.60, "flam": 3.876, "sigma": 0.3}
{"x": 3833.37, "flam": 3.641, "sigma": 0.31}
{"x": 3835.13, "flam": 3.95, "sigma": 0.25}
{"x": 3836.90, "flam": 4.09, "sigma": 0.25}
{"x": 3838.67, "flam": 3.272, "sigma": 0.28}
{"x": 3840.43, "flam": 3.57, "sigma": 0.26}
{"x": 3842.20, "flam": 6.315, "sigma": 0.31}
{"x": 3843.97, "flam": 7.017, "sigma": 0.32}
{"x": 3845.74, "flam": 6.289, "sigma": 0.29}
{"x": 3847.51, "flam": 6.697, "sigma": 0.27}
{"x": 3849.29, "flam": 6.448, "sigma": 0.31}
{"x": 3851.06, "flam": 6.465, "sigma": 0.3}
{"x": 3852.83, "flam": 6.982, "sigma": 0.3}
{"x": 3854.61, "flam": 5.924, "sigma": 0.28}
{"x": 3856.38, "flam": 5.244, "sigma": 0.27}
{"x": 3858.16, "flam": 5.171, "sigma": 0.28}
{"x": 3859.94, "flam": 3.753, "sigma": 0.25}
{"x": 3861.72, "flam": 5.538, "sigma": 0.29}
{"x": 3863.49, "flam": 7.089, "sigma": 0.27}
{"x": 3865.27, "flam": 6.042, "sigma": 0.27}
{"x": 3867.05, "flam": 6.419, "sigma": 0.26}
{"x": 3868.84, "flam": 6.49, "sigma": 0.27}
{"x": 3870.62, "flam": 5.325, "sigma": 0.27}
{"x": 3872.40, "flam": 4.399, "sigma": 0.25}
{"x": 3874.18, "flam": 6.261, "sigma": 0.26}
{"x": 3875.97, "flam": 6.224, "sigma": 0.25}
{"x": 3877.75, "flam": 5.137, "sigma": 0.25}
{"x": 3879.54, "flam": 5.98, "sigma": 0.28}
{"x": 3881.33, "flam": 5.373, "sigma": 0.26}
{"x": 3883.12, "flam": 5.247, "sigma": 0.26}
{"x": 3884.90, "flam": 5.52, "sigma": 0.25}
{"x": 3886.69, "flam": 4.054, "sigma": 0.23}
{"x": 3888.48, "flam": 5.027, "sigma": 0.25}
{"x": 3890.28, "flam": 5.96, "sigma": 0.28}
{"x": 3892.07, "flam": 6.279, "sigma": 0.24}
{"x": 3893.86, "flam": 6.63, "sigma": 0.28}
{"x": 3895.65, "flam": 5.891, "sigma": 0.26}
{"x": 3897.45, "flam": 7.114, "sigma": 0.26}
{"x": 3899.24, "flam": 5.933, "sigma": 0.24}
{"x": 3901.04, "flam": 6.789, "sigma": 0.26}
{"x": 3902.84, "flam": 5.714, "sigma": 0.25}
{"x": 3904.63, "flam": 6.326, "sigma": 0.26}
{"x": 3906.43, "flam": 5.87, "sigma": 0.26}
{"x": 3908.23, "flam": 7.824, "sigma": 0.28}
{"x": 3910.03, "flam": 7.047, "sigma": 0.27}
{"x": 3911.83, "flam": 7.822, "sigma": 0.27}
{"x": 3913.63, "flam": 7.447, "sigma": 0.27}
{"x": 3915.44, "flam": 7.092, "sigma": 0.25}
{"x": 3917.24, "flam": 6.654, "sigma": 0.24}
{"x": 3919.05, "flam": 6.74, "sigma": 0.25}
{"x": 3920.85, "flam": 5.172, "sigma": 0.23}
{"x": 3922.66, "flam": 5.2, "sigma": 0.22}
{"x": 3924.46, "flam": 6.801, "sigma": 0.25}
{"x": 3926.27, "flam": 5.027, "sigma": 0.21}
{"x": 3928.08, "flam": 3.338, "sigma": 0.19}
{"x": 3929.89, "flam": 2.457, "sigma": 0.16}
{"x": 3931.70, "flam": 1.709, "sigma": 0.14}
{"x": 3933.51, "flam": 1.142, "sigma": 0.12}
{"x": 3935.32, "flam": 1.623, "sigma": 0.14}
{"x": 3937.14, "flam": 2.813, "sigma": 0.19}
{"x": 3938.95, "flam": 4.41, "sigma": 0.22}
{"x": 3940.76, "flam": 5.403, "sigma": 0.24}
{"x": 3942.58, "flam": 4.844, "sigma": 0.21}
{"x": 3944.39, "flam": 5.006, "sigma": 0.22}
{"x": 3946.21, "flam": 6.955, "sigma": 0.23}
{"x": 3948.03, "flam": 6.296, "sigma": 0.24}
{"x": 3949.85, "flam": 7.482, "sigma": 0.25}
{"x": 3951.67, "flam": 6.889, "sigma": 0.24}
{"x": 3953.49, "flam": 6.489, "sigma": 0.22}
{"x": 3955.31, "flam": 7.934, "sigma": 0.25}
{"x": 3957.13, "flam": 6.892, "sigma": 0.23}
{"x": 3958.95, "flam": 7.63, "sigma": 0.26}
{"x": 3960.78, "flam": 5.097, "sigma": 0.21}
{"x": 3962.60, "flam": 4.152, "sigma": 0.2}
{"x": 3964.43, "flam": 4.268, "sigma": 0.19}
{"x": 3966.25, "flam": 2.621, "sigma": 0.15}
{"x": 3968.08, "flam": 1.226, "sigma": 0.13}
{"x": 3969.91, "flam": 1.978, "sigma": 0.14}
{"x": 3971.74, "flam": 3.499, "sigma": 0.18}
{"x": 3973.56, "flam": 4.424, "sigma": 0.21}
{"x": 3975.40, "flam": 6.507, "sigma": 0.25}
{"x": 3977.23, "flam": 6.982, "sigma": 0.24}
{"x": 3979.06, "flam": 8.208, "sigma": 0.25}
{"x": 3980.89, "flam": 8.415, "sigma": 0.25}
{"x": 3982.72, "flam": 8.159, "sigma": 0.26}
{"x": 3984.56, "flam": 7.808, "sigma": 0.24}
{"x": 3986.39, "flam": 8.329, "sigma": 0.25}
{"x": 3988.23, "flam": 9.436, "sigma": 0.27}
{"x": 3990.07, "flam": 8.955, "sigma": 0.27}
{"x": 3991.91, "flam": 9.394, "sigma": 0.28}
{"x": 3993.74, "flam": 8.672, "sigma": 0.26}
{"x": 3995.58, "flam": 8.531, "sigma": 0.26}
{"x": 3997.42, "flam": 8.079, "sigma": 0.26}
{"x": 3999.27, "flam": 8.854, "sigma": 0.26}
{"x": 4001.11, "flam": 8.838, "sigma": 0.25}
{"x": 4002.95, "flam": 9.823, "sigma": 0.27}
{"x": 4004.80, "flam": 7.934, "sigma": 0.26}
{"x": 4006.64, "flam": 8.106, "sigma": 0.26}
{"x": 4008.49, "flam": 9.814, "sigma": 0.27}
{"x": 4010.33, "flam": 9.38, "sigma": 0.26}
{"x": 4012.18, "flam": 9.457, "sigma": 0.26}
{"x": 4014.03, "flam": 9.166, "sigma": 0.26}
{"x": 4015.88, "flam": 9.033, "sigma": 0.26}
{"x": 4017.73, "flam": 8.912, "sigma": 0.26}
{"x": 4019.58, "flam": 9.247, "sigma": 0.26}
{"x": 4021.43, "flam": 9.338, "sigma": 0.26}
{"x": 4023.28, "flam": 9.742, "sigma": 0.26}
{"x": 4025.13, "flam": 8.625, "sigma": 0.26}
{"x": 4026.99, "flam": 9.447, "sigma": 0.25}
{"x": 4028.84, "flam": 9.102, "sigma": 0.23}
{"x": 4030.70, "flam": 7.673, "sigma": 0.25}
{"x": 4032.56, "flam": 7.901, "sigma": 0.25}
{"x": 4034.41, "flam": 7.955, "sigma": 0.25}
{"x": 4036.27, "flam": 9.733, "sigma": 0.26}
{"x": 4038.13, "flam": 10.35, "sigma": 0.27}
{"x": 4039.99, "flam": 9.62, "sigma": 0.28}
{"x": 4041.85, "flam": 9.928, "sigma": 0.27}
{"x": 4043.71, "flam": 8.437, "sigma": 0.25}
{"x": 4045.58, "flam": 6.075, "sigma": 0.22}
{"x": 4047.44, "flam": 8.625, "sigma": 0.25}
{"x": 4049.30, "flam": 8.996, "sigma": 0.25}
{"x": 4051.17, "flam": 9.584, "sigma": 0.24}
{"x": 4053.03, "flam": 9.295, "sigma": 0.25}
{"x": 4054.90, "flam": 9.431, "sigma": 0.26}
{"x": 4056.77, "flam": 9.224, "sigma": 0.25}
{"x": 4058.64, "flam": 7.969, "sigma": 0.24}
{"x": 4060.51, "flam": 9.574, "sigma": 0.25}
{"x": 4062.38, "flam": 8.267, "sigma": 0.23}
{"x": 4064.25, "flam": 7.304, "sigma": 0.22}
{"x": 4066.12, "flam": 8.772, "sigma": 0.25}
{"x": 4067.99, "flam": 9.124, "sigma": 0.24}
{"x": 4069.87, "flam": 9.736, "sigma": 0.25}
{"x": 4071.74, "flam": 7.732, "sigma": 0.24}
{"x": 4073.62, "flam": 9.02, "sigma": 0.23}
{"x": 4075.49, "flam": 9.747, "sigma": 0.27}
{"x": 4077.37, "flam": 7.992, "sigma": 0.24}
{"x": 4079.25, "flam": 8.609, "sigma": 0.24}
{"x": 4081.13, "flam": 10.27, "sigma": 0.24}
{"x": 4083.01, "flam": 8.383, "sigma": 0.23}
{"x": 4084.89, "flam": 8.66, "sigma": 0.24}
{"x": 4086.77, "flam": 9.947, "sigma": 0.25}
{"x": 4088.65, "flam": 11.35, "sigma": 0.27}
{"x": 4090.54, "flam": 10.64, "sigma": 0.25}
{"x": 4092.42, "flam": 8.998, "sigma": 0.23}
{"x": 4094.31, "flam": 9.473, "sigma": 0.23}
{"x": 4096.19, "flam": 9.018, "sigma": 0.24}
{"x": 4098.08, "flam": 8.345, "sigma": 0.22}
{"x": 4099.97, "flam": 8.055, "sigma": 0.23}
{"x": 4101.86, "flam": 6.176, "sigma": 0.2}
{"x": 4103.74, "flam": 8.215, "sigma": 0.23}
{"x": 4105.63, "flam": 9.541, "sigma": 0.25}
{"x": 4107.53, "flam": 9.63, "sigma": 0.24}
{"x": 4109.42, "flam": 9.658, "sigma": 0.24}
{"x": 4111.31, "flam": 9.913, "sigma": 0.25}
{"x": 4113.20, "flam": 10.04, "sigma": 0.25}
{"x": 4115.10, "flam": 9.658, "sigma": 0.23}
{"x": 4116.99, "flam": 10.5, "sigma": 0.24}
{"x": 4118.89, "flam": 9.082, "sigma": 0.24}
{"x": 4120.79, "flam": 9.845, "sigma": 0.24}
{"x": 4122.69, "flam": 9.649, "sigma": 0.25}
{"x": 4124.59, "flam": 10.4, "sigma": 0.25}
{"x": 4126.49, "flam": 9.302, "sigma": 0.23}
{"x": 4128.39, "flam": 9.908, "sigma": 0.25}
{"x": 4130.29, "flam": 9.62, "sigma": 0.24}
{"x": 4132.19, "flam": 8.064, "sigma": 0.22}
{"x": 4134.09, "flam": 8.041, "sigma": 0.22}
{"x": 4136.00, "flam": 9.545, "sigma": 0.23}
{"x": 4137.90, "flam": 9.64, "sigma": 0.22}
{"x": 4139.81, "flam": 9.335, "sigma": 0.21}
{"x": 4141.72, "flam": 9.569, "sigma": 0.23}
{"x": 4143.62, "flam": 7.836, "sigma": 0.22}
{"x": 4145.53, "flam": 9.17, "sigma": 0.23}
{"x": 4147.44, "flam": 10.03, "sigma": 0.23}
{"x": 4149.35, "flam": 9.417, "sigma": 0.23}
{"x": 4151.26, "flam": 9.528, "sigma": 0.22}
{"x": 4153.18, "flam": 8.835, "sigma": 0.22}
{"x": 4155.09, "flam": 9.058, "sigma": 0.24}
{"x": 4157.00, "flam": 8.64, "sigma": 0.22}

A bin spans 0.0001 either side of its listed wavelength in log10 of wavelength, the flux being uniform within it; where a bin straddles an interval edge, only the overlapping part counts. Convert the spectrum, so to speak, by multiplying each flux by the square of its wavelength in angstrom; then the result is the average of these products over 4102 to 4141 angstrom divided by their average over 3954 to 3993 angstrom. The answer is 1.61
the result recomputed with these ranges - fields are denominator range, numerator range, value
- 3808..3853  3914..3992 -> 1.11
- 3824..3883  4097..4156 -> 1.98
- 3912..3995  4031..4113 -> 1.65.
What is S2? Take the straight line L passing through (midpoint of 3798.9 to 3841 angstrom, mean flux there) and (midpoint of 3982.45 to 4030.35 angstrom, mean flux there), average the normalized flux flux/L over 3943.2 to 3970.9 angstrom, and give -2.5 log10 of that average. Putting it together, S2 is 0.422 mag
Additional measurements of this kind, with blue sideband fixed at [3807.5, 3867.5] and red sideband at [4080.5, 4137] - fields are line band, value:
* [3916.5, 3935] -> 0.47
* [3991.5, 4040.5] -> -0.13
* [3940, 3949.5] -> 0.20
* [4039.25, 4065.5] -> -0.03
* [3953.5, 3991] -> 0.20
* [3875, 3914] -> 0.03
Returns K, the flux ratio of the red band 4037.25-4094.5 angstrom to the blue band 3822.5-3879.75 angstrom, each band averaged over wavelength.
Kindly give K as 1.7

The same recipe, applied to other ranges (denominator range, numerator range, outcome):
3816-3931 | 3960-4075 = 1.44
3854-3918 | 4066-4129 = 1.54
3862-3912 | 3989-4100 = 1.49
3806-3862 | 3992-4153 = 1.68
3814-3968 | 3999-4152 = 1.67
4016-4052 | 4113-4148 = 1.06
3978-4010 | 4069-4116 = 1.05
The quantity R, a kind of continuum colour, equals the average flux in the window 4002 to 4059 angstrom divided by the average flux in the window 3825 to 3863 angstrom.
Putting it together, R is 1.76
